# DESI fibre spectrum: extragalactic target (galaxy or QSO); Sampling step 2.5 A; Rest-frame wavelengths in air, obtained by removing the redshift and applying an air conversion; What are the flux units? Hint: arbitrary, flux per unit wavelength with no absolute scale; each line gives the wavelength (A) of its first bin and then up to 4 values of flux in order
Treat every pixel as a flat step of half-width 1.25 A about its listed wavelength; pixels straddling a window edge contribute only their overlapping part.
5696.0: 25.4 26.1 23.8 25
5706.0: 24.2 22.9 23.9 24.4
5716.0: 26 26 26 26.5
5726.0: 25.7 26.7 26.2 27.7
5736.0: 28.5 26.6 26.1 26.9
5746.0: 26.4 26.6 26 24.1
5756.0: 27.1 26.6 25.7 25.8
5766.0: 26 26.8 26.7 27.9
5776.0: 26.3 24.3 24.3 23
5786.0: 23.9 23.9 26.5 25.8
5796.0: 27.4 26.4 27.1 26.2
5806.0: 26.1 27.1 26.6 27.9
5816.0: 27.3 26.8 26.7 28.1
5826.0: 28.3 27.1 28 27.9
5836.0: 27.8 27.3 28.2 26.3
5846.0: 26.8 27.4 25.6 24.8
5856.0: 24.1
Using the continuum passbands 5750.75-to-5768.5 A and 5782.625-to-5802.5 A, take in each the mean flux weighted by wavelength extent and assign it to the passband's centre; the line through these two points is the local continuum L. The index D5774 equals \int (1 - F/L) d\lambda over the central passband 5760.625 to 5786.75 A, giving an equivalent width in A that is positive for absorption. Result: 0.2 A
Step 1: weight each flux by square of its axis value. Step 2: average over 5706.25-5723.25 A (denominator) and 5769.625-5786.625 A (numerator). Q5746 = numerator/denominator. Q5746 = 1.04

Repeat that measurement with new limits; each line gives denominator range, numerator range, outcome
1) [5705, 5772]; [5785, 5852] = 1.06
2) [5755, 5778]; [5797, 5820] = 1.03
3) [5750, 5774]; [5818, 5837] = 1.08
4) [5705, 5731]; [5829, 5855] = 1.11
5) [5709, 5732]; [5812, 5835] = 1.11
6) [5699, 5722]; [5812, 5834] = 1.16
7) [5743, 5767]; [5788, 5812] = 1.03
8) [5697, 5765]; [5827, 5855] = 1.09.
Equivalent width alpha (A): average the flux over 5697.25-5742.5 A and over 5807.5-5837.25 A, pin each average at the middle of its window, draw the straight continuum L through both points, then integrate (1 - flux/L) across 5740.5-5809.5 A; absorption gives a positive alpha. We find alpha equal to 1.8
